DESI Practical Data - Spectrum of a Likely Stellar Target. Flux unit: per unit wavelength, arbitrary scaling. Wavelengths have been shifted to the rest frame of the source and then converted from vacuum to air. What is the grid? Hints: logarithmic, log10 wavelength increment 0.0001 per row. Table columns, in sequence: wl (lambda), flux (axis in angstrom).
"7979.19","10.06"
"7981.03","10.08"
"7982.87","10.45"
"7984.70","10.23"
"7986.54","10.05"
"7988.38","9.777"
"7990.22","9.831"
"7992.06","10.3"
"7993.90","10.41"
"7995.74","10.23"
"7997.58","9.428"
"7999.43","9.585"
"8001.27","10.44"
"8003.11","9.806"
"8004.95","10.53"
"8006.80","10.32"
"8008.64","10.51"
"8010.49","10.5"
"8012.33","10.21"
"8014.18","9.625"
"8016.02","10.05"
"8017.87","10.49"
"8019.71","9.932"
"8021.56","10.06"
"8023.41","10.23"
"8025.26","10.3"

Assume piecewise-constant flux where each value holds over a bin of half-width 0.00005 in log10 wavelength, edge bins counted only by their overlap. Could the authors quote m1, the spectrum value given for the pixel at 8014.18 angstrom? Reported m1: 9.625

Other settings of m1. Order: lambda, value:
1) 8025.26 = 10.3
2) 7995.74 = 10.23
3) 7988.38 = 9.777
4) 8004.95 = 10.53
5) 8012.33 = 10.21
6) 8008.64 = 10.51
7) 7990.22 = 9.831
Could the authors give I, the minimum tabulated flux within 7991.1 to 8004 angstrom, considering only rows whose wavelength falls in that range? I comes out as 9.428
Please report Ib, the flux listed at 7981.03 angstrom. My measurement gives 10.08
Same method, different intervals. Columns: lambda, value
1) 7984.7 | 10.23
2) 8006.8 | 10.32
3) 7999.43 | 9.585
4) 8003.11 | 9.806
